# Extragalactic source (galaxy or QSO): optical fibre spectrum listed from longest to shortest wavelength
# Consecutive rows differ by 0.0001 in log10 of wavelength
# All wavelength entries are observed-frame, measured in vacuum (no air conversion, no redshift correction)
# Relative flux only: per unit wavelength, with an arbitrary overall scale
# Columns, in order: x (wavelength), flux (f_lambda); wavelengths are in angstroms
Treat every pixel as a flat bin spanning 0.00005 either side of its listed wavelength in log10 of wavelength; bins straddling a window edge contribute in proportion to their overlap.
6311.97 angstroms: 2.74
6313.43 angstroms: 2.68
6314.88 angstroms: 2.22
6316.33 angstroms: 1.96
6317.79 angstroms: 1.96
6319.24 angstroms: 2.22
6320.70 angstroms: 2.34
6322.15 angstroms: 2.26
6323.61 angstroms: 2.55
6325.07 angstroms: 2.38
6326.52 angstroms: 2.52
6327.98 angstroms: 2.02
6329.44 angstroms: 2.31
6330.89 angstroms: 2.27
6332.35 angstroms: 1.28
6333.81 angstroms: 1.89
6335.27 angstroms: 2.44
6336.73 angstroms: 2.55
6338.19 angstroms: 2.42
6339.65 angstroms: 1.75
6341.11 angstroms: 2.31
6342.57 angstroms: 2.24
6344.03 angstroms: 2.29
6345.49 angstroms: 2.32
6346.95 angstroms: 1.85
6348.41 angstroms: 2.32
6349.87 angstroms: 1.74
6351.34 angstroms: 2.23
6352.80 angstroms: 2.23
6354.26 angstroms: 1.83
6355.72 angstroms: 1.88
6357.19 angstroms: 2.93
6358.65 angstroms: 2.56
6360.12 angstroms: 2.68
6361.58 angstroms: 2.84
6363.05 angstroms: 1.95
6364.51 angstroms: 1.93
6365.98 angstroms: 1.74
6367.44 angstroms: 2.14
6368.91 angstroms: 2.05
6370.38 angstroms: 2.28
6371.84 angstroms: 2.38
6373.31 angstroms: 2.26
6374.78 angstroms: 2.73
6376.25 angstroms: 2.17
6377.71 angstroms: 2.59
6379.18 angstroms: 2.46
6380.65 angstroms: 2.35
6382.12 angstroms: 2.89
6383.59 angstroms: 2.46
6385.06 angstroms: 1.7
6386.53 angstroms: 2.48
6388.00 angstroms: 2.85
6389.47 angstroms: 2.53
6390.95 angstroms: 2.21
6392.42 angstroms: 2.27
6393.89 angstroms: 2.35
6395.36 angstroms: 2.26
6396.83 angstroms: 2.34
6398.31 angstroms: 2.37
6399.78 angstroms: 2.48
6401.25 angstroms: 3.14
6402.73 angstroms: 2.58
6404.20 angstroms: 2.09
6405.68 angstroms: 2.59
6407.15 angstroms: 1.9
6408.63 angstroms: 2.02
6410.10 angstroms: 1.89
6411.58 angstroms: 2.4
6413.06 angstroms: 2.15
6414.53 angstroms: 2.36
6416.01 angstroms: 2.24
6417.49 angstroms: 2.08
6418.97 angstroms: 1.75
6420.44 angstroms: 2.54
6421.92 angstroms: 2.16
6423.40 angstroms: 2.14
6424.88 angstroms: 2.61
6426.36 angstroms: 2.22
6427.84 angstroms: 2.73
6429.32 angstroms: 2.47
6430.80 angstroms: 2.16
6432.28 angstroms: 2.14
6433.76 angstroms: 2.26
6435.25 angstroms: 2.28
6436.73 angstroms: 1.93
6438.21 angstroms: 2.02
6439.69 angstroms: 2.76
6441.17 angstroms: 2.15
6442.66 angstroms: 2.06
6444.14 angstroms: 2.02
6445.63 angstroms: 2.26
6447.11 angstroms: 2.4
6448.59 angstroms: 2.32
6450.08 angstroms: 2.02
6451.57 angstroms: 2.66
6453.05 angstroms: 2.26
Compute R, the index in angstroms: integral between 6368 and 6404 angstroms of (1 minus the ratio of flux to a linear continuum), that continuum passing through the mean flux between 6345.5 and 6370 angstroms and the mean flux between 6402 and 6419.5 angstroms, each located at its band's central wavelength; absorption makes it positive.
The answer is -3.9 angstroms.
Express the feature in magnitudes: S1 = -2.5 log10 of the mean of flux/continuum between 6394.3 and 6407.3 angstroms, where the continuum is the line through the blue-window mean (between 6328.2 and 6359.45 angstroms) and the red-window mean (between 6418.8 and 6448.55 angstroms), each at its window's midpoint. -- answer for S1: -0.10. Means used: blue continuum 2.17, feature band 2.44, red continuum 2.26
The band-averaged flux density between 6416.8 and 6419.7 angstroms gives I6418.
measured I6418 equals 1.91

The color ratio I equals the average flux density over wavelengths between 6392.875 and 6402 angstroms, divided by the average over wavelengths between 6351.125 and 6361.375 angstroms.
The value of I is 1.05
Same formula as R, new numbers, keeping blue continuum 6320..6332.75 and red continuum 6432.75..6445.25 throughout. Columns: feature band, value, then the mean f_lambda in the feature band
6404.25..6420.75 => 0.3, 2.16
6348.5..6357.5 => 0.4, 2.12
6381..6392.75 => -1.2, 2.43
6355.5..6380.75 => -1.3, 2.34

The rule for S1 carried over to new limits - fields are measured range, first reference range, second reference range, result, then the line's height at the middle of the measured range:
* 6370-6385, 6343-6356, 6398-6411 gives -0.10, 2.22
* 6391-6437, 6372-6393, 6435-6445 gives 0.00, 2.29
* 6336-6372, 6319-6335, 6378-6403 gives 0.04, 2.3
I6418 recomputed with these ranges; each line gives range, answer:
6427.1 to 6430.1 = 2.59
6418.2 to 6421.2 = 2.15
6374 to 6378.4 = 2.5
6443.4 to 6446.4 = 2.14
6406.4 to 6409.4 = 1.97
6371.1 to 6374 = 2.32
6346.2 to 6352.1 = 2.04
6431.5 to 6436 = 2.22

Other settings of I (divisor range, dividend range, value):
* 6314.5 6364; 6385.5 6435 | 1.05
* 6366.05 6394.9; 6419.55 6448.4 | 0.96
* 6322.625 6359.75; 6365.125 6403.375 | 1.08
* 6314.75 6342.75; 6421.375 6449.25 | 1.03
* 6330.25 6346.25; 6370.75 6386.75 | 1.11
